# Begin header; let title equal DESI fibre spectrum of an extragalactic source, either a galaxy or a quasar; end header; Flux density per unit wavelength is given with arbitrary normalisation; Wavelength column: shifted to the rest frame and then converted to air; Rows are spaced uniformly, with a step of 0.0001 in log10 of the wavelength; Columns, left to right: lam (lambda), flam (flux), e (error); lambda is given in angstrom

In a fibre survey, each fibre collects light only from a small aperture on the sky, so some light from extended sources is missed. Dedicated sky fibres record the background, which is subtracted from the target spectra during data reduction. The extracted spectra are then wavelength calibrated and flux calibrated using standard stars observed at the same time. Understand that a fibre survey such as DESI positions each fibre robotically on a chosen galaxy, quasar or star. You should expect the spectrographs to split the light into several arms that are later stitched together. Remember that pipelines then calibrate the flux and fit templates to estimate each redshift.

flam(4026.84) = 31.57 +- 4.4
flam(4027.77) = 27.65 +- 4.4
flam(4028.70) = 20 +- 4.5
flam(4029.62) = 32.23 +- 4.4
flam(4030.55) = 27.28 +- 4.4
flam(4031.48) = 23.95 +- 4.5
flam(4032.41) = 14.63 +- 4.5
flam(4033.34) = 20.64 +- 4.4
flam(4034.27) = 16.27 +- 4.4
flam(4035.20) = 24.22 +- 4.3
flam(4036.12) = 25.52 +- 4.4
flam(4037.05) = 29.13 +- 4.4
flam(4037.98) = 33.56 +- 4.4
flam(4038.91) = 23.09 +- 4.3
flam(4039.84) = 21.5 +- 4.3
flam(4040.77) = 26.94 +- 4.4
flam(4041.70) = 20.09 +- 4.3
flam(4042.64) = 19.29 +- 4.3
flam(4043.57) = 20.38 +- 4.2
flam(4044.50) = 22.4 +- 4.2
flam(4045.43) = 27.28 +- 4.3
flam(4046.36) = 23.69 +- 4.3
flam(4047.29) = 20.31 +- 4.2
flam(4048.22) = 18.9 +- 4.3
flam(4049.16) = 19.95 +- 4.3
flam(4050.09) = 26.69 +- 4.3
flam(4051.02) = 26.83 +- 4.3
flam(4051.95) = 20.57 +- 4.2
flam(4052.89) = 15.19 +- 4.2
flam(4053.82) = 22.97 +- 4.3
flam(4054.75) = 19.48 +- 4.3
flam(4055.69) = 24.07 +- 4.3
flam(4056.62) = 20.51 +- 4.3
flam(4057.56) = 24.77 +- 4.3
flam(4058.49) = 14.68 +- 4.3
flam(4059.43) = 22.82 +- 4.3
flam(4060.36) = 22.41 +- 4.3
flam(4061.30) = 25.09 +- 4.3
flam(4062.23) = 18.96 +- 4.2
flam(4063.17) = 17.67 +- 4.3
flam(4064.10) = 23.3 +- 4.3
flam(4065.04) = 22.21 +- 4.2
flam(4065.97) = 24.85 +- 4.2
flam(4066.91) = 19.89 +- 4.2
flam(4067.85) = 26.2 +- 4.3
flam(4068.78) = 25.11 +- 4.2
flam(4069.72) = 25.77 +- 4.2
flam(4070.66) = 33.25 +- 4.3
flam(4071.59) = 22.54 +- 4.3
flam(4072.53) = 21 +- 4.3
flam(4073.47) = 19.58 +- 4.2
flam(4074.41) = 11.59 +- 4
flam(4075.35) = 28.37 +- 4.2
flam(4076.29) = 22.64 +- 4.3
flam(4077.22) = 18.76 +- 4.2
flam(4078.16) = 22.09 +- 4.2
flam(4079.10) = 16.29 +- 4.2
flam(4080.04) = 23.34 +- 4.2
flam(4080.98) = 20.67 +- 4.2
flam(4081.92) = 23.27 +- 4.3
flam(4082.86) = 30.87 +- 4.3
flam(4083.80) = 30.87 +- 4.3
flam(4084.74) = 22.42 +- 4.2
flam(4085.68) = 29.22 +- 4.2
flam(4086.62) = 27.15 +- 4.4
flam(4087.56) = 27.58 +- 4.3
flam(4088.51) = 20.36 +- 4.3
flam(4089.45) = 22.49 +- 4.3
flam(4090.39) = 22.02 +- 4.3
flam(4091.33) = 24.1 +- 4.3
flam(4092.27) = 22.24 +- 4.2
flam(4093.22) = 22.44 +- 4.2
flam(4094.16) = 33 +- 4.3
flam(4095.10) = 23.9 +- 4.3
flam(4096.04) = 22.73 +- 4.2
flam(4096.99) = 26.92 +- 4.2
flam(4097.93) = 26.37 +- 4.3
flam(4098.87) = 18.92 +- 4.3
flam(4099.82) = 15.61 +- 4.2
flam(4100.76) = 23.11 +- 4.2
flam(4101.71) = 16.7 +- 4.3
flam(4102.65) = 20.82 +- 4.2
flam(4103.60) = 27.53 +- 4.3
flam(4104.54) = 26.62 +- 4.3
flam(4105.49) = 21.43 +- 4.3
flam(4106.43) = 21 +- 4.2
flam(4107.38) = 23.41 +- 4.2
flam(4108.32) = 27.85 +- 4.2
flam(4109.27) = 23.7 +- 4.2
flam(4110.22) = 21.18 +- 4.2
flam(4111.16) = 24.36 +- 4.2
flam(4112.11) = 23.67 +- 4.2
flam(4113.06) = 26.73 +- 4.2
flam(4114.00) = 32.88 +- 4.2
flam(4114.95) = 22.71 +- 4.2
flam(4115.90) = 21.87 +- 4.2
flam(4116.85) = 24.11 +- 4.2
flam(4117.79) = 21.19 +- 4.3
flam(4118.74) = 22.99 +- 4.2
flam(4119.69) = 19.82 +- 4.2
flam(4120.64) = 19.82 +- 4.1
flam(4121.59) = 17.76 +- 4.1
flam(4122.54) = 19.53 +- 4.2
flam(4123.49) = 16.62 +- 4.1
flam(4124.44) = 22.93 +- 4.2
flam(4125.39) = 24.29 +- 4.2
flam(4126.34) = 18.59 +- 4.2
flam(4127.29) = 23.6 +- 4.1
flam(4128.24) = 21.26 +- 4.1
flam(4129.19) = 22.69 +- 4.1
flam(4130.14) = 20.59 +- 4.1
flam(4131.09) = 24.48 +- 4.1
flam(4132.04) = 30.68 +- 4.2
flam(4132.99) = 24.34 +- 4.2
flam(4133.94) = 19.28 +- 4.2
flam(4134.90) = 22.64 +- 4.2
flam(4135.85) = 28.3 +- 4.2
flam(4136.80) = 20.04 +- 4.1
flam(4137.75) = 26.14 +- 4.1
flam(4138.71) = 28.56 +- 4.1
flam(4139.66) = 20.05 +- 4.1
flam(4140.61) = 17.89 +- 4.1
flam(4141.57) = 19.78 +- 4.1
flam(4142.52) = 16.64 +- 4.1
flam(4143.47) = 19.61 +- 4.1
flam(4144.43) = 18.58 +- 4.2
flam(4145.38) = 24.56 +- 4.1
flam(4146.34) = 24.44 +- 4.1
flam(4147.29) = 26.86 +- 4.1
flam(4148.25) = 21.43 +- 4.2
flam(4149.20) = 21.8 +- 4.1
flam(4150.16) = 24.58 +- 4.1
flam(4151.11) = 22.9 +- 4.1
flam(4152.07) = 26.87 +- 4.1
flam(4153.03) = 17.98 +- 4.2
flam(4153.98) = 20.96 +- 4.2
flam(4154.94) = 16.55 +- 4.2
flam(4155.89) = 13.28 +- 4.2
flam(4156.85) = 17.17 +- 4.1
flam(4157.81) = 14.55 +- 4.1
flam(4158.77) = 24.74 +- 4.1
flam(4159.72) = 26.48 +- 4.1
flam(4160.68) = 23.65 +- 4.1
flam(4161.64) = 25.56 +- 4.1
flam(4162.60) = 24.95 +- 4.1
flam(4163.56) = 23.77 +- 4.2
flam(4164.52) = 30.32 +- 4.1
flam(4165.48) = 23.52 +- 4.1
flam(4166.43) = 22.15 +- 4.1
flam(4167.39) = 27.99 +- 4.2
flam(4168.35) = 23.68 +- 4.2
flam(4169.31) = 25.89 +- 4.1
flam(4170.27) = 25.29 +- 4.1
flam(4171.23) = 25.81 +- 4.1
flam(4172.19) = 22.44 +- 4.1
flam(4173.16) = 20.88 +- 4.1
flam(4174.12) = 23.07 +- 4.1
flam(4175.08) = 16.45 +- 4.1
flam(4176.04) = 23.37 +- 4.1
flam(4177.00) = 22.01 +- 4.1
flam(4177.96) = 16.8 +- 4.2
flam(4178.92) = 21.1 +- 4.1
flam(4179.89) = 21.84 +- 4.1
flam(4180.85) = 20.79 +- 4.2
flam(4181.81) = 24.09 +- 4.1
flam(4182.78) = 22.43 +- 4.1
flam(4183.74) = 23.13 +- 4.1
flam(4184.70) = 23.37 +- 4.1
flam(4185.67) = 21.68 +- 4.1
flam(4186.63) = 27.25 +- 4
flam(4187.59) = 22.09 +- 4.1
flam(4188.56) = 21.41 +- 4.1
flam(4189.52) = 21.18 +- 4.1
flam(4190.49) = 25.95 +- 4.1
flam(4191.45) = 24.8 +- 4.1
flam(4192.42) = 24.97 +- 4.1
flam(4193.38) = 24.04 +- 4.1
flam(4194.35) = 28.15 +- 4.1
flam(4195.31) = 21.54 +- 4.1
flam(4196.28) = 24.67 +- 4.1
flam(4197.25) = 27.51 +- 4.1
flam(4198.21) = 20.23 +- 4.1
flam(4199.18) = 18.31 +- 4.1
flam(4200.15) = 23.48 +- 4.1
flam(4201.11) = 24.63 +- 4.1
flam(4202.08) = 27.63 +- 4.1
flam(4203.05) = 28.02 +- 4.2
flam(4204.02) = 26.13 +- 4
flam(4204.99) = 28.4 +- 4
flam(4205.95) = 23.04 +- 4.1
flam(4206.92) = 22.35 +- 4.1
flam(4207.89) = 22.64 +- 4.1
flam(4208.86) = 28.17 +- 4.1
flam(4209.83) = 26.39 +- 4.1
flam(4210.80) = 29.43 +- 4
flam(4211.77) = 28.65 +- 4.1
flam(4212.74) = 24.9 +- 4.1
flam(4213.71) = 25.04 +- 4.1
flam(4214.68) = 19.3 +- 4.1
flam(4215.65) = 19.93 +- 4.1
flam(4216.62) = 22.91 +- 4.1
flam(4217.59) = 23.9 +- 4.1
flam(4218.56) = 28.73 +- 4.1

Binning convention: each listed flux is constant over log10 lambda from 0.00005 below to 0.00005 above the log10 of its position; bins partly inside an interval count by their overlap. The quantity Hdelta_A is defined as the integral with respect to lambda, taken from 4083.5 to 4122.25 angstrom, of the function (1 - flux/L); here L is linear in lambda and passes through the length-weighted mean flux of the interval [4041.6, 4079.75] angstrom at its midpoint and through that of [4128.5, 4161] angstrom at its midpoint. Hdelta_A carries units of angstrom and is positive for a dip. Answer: -2.85 angstrom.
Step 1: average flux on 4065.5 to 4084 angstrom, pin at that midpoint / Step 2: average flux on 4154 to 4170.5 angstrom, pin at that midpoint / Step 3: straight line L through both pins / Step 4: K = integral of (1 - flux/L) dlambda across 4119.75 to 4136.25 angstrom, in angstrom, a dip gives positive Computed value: 0.6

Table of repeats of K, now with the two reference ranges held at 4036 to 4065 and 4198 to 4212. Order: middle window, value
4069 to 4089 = -0.6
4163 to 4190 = 1.8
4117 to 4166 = 4.1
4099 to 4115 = 0.0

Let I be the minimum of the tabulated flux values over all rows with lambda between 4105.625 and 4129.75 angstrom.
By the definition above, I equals 16.62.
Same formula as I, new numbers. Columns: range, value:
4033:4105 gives 11.59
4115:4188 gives 13.28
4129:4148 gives 16.64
